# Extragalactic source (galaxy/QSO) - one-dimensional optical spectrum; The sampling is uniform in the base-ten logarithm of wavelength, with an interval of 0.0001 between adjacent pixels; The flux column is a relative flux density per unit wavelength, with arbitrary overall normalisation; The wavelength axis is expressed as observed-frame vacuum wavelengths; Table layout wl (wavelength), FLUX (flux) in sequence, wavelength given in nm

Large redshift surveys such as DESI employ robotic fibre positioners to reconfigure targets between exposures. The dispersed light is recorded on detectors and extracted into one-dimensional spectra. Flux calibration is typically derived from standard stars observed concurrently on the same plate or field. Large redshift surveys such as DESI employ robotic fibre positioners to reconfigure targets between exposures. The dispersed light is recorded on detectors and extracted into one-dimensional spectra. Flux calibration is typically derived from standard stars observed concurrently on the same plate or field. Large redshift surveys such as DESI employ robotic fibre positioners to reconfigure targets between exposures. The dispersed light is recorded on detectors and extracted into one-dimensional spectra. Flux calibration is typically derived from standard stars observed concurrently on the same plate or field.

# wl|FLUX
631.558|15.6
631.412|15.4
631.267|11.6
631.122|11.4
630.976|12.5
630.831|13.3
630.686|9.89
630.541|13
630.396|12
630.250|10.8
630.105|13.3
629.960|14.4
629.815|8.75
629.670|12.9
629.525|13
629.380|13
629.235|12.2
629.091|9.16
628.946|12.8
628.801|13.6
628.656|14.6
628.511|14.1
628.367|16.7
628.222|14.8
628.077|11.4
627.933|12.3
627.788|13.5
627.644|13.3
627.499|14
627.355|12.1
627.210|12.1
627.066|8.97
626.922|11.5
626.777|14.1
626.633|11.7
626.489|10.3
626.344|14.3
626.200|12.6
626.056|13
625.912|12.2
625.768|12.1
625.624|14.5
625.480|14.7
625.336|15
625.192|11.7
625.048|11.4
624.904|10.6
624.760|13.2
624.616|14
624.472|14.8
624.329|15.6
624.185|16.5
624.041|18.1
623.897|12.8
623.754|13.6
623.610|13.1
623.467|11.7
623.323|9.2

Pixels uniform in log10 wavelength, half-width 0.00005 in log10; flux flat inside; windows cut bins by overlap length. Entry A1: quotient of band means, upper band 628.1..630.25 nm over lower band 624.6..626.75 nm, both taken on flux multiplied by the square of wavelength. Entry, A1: 1.0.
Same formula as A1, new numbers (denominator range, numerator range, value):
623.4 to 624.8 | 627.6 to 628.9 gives 0.97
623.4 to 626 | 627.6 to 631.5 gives 0.95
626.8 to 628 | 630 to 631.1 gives 1.00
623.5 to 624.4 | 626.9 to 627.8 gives 0.83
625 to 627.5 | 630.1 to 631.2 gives 0.97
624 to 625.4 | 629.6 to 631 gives 0.88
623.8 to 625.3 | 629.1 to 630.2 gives 0.90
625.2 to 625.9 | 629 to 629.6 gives 0.88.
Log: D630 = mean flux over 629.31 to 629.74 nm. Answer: 13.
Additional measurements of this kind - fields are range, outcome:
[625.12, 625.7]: 14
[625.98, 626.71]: 12.4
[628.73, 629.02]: 13.2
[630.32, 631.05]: 12.1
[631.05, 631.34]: 11.5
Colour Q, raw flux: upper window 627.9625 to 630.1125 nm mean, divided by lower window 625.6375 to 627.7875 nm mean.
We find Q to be 1.0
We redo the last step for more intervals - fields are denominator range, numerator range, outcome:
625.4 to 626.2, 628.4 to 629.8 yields 0.96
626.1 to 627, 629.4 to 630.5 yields 0.98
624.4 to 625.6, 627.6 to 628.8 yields 1.05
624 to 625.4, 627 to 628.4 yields 0.92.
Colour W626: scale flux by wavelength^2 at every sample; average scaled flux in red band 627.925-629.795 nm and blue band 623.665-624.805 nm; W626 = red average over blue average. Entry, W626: 0.89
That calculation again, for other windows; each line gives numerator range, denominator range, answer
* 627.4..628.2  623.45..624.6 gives 0.90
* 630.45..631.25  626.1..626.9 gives 0.97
